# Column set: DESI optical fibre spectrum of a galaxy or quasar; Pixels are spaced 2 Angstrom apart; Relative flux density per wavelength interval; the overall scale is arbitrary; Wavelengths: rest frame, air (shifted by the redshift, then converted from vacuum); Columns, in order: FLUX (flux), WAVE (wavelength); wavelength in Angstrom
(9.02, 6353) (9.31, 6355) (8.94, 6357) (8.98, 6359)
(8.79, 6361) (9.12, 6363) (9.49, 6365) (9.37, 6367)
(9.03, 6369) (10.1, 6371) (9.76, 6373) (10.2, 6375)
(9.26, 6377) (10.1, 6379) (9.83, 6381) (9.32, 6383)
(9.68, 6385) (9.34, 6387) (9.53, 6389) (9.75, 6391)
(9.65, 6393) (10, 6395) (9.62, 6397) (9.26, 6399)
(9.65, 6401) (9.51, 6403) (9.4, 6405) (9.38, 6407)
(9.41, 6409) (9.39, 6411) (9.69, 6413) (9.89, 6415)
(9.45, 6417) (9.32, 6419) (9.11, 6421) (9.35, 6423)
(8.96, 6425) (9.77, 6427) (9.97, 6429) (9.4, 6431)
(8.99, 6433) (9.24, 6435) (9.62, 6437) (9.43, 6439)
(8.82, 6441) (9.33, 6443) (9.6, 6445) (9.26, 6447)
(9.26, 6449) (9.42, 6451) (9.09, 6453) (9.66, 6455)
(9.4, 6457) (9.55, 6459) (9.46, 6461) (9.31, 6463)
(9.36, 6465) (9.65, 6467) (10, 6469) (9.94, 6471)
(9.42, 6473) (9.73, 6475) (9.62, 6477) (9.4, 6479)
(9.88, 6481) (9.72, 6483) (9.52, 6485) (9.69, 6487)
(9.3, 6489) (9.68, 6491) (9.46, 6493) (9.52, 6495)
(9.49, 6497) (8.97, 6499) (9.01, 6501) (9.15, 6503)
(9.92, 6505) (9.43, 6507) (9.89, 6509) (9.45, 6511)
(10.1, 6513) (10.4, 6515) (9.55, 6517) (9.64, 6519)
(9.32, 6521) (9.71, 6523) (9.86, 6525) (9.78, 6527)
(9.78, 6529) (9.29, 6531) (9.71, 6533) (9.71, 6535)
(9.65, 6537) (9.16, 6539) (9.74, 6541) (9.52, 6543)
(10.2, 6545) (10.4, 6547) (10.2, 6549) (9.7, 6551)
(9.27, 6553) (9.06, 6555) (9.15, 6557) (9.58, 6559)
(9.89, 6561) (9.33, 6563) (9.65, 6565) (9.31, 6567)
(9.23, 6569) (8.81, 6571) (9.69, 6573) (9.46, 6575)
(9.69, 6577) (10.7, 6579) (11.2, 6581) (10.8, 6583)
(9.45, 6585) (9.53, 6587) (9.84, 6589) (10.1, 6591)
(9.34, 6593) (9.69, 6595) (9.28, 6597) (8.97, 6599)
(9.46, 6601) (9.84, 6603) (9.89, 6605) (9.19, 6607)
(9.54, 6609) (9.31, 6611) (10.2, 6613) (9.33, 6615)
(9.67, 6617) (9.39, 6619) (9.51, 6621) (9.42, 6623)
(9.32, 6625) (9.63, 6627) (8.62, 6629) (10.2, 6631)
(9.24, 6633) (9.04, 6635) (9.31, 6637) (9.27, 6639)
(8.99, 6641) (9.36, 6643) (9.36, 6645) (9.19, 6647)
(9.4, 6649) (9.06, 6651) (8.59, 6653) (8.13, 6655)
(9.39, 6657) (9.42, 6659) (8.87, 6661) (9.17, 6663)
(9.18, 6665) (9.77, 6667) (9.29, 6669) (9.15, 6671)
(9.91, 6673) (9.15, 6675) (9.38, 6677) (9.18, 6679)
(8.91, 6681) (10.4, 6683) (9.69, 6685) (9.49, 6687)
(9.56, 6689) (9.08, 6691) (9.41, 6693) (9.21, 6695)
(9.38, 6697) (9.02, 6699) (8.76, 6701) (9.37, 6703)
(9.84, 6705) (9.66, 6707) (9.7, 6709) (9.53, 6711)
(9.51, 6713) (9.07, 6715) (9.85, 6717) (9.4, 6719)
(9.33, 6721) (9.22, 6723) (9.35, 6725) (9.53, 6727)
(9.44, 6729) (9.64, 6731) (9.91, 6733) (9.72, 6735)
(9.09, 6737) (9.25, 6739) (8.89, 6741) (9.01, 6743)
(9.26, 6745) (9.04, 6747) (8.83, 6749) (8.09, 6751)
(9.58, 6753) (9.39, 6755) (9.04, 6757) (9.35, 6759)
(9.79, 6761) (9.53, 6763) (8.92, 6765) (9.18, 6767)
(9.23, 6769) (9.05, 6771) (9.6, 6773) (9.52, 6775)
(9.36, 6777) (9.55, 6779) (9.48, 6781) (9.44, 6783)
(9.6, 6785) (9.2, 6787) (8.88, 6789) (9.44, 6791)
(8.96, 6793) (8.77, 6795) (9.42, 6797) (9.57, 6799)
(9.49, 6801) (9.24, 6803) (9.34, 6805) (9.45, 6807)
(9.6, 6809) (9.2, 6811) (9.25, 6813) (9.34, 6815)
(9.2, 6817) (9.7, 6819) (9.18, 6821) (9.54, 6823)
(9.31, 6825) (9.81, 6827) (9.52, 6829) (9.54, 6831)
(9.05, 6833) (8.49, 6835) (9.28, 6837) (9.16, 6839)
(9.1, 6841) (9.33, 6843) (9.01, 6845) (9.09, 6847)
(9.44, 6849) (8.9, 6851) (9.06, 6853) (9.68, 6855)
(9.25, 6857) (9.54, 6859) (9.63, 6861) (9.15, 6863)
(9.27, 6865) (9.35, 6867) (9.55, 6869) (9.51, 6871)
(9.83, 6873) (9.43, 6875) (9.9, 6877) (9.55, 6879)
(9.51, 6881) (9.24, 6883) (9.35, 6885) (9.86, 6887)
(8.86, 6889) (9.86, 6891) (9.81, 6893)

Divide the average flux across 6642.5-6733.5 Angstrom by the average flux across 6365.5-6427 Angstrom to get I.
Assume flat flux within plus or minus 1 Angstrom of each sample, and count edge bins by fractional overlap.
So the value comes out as 0.98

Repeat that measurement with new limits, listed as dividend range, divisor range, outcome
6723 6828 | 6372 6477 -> 0.98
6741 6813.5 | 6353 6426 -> 0.98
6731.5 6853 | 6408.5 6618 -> 0.97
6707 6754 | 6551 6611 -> 0.97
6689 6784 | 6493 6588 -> 0.97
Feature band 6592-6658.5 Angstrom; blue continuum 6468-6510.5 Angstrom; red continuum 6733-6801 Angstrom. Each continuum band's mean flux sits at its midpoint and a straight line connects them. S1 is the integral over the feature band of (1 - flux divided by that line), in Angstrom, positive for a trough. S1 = 0.5 Angstrom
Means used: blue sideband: 9.56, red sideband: 9.26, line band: 9.34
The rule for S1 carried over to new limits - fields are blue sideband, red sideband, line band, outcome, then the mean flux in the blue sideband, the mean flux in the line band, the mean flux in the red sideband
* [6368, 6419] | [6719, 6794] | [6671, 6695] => -0.2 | 9.6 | 9.45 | 9.29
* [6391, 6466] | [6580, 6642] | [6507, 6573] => -0.8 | 9.44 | 9.62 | 9.57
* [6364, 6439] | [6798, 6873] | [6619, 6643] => 0.3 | 9.53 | 9.33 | 9.33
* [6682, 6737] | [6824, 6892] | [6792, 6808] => 0.2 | 9.48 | 9.28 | 9.37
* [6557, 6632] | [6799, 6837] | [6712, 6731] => 0.1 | 9.62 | 9.42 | 9.35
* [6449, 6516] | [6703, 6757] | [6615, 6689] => 0.8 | 9.56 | 9.31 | 9.35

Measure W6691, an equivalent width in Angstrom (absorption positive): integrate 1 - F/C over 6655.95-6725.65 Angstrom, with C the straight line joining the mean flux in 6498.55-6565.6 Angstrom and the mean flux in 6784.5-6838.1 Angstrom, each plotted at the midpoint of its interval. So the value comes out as 0.4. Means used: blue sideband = 9.63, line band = 9.39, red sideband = 9.31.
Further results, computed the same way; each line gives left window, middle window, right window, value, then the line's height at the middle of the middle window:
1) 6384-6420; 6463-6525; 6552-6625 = -0.1 Angstrom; 9.58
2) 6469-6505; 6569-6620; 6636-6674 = -2.0 Angstrom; 9.32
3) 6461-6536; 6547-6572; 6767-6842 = 0.2 Angstrom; 9.55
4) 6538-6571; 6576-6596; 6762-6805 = -1.1 Angstrom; 9.53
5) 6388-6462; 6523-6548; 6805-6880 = -0.8 Angstrom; 9.42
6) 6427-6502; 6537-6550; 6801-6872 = -0.6 Angstrom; 9.44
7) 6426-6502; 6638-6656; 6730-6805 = 0.6 Angstrom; 9.36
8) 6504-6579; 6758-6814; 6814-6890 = 0.5 Angstrom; 9.42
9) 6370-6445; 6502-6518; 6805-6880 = -0.4 Angstrom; 9.49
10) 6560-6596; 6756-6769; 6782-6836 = 0.2 Angstrom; 9.41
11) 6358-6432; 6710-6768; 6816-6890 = 0.6 Angstrom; 9.39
